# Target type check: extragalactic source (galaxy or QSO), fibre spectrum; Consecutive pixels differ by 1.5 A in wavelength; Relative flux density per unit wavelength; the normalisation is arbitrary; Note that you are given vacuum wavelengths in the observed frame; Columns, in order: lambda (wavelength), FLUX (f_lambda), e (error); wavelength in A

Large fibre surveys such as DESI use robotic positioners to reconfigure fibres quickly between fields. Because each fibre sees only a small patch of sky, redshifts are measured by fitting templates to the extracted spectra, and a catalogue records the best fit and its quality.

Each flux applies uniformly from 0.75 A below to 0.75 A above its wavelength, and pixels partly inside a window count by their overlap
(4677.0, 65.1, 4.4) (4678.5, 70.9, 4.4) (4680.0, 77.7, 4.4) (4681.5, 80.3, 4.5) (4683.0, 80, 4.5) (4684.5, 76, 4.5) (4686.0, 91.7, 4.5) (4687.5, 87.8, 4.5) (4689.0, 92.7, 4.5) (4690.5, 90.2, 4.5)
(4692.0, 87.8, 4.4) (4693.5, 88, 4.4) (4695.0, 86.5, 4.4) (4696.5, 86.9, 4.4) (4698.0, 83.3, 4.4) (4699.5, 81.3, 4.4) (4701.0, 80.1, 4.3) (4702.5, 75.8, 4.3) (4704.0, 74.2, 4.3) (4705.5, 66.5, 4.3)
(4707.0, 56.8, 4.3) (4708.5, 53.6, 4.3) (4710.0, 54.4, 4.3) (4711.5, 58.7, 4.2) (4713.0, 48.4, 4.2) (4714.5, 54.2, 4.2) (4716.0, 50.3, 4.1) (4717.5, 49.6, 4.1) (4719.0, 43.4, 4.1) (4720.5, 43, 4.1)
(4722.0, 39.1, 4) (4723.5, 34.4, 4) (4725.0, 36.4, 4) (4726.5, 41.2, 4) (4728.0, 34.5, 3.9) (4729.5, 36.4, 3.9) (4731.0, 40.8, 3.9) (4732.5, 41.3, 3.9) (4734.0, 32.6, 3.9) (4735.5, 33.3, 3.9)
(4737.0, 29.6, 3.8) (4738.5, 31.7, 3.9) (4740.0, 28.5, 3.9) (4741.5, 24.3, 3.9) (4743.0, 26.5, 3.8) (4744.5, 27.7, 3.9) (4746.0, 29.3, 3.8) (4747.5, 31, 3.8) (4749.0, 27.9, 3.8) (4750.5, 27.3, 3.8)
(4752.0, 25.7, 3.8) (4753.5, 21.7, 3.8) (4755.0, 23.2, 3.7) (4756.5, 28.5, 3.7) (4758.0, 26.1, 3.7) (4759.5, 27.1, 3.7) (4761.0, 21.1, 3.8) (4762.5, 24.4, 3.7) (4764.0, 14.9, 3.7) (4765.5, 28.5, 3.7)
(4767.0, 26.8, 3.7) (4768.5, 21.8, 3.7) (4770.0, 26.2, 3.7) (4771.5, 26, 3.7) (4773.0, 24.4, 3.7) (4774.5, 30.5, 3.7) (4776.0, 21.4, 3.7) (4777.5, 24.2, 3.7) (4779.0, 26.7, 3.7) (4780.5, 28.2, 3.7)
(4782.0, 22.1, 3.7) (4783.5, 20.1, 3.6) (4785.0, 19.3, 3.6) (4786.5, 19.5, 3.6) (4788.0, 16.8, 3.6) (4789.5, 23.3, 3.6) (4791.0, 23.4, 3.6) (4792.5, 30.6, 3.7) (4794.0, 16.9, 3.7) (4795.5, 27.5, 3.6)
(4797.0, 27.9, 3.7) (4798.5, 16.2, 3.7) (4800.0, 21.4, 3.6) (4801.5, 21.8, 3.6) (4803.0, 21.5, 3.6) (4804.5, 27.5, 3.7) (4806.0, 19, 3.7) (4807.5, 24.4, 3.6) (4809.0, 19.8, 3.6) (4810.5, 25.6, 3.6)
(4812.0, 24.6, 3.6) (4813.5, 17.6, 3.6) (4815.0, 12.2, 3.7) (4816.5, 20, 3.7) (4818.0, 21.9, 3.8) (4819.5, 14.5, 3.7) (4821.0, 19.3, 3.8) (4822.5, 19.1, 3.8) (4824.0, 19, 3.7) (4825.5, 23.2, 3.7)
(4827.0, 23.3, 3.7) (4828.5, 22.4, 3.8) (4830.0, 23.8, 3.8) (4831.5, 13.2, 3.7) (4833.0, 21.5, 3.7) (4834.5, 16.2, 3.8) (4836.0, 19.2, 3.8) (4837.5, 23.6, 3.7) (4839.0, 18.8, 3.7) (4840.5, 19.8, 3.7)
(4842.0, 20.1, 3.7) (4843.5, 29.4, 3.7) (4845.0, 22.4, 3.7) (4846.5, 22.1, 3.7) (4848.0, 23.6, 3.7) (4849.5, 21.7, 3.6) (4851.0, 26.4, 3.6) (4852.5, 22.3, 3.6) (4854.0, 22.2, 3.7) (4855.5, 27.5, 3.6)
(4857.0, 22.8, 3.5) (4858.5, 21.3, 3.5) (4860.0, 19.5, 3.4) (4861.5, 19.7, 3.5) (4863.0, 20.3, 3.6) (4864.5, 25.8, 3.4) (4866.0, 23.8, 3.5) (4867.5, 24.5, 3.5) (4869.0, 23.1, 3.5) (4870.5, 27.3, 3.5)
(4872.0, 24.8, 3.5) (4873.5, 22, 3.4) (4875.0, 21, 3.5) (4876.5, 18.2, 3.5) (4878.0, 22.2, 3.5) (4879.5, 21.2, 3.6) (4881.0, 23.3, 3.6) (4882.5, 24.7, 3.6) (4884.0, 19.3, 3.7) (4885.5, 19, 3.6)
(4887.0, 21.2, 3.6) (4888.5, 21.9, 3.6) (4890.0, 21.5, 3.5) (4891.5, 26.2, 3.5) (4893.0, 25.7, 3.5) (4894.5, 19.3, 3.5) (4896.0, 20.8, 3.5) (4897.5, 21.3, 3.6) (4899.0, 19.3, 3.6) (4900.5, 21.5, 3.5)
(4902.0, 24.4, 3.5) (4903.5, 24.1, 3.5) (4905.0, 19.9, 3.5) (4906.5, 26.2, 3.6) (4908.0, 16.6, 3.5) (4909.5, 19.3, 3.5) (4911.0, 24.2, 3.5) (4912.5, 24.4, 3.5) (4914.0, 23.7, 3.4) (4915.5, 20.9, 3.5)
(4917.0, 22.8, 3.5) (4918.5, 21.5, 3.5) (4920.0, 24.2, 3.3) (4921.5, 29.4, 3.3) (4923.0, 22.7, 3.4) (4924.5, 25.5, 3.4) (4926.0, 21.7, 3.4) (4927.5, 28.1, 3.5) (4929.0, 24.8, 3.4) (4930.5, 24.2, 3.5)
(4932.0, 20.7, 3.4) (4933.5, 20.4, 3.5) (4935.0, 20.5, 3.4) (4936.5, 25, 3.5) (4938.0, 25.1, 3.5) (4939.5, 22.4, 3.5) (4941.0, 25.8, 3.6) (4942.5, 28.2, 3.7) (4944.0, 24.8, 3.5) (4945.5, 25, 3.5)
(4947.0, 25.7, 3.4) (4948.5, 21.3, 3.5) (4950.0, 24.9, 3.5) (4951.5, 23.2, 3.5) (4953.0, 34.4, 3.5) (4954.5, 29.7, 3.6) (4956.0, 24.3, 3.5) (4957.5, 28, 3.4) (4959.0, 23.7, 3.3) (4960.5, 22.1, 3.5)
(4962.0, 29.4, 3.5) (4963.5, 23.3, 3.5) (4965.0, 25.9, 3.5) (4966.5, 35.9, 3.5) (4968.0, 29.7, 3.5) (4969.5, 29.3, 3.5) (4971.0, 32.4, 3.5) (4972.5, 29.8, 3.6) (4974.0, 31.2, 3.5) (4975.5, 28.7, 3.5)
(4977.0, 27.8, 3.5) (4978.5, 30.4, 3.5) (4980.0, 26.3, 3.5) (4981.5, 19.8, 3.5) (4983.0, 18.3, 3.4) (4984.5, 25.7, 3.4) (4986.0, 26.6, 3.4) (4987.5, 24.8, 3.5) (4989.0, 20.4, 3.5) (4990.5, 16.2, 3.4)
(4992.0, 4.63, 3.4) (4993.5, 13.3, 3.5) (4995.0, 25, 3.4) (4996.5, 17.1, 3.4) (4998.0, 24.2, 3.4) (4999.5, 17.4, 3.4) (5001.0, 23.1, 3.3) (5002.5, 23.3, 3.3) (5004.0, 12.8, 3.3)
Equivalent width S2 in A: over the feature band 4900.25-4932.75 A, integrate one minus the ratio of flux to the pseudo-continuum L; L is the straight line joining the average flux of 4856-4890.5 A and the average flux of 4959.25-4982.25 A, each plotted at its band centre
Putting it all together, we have 2.0 A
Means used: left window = 22.1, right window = 28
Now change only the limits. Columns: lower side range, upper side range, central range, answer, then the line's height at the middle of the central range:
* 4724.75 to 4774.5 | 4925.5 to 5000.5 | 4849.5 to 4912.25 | 9.1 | 26.1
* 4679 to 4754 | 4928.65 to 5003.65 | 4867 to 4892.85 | 9.1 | 34.7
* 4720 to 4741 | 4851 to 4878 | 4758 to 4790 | 8.1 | 31.5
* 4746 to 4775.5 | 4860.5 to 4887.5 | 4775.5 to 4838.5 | 7.3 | 24.2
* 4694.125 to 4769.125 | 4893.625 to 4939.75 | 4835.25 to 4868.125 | 7.7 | 29.5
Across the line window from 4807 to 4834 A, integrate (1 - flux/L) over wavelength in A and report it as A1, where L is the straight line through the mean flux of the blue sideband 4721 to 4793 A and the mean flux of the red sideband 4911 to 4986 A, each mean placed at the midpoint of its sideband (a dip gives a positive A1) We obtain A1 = 6.76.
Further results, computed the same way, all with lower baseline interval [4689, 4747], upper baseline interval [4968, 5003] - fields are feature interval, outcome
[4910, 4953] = 7.5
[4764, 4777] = 6.0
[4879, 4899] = 7.1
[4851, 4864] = 5.3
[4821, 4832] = 5.4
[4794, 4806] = 5.8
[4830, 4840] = 5.2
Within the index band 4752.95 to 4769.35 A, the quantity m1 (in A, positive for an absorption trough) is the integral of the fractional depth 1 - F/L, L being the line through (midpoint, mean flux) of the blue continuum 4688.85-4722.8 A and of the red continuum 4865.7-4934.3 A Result 9.11 A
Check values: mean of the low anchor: 66.7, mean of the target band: 24.1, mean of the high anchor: 22.7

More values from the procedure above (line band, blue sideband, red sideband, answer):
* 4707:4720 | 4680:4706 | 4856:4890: 4.2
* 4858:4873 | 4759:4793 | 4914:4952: 0.5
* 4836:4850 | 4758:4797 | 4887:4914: 0.4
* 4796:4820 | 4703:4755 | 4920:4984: 9.5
